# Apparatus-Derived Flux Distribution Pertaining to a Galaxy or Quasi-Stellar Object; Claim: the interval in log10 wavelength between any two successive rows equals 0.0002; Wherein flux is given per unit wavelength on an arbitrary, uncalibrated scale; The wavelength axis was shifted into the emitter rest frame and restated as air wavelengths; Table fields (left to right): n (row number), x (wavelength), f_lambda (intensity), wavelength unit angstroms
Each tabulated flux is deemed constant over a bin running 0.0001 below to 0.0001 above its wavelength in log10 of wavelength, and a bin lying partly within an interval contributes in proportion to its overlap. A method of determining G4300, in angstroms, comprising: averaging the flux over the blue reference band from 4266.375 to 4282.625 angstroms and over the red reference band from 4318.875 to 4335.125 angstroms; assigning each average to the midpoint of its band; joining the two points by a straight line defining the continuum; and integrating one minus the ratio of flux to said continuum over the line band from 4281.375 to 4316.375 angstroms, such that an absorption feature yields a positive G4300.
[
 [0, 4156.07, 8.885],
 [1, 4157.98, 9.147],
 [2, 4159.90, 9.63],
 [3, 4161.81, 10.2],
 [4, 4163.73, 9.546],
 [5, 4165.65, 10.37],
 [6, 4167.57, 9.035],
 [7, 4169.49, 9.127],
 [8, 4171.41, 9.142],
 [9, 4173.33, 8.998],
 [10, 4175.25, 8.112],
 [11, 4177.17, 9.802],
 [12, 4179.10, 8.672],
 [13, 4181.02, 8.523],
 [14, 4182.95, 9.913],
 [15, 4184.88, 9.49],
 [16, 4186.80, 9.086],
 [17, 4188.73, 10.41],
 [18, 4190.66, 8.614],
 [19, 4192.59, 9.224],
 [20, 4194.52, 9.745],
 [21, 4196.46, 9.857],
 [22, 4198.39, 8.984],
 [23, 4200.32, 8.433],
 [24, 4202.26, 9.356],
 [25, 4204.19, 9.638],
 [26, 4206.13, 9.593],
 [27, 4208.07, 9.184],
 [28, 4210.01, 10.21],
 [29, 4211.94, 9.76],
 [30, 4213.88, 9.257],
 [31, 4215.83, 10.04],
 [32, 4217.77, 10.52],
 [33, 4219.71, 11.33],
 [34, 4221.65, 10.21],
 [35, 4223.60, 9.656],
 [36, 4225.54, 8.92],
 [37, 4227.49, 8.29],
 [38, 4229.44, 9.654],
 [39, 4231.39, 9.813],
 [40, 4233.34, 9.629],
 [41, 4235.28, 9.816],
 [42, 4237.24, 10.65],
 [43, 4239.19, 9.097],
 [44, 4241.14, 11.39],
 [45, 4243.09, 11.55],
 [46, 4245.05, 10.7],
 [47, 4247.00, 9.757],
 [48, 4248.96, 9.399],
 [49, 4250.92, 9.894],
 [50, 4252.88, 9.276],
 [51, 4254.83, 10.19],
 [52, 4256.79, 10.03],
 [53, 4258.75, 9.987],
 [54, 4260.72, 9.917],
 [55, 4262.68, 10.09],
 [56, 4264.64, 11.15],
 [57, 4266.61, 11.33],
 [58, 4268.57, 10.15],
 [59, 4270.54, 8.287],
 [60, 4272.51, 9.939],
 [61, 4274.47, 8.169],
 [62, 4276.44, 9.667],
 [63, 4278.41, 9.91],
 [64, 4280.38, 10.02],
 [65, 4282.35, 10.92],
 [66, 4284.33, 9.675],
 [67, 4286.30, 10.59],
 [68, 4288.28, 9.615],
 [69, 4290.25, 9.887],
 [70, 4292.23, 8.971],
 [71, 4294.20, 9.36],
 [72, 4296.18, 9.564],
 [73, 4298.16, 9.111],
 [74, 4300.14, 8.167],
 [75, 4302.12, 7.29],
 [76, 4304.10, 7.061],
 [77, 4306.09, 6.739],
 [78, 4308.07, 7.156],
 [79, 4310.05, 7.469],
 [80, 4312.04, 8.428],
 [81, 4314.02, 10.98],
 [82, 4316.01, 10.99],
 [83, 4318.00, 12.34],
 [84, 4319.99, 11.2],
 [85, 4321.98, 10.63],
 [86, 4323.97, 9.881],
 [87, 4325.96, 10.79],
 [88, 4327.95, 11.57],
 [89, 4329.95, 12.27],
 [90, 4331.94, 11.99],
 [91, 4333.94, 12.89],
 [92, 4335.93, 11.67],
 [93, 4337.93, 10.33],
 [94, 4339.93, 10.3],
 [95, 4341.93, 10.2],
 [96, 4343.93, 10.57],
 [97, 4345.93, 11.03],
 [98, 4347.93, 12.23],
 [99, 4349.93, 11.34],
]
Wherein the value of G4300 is 5.0 angstroms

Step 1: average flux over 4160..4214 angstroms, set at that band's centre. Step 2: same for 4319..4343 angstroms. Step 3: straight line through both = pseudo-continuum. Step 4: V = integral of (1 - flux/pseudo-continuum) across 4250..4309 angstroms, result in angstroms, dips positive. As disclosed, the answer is 6.1 angstroms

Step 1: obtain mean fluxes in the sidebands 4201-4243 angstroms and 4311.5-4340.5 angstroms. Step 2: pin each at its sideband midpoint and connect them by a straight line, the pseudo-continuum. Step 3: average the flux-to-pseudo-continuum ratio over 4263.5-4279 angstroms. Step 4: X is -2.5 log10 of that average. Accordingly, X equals 0.07 mag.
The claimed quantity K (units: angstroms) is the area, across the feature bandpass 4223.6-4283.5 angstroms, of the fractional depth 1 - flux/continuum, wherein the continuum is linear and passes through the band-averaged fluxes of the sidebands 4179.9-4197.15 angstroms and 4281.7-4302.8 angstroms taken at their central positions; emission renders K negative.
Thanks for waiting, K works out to -3.3 angstroms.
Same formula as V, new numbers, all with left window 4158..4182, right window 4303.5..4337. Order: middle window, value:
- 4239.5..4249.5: -0.77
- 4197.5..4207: 0.28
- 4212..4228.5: -0.31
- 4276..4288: -0.12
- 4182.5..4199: -0.14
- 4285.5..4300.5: 0.96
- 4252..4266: -0.38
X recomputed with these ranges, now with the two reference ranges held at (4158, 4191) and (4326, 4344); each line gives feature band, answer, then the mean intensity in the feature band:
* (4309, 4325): 0.09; 10.2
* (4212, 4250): 0.01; 9.98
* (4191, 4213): 0.03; 9.43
